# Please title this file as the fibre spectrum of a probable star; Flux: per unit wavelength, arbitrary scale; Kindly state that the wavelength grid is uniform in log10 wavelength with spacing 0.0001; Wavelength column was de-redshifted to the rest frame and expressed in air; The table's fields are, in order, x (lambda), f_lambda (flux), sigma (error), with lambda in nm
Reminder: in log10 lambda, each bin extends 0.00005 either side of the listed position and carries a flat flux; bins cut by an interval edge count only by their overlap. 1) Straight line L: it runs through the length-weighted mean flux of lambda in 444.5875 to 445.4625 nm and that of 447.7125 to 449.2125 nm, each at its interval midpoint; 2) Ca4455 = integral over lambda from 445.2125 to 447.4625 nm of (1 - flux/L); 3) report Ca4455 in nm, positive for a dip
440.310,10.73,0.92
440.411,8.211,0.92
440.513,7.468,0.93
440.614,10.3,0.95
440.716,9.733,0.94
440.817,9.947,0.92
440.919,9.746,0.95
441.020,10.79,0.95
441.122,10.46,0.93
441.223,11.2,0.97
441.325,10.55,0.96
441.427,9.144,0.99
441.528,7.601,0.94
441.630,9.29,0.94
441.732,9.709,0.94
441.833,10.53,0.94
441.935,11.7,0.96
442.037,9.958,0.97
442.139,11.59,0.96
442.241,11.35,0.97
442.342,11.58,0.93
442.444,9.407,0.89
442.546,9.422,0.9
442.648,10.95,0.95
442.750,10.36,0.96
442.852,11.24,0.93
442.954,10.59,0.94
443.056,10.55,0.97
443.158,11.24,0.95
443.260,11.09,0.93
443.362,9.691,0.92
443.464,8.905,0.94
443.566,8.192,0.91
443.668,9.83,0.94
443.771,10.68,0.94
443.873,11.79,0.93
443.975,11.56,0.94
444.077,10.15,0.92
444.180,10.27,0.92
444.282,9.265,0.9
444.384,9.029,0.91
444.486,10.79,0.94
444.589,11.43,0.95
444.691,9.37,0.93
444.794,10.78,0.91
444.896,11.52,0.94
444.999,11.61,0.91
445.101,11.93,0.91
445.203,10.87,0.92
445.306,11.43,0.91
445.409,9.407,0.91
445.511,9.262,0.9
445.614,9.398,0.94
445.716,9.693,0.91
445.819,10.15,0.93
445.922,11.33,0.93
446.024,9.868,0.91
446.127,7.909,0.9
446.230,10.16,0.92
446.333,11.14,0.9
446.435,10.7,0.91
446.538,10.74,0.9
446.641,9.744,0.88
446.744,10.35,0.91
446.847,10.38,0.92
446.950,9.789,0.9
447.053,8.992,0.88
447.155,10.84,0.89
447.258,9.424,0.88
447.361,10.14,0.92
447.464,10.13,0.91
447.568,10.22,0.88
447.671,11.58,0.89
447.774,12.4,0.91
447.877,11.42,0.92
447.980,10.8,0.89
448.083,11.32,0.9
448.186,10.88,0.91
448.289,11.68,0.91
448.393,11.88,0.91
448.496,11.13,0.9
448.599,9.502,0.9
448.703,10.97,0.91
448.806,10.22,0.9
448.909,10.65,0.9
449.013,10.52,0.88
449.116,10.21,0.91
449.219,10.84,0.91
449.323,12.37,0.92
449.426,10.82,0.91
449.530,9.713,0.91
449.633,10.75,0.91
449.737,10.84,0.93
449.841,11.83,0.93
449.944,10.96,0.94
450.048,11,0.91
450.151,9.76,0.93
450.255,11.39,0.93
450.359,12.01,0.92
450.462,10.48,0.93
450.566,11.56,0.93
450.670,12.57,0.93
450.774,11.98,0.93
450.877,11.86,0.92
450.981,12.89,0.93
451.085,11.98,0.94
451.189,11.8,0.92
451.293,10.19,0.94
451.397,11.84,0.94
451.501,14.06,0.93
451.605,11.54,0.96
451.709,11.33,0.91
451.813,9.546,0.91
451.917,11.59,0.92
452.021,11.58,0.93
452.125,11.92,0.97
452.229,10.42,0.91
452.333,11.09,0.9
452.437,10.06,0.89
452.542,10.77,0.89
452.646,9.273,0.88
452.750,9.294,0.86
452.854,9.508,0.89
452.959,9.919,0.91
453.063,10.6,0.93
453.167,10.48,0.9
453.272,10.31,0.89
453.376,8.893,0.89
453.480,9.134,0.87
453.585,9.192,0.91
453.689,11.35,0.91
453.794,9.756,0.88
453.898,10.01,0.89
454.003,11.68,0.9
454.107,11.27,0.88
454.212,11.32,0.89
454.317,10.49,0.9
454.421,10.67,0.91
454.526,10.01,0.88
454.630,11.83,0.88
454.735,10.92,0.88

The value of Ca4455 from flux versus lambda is 0.18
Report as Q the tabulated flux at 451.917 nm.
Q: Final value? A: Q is 11.59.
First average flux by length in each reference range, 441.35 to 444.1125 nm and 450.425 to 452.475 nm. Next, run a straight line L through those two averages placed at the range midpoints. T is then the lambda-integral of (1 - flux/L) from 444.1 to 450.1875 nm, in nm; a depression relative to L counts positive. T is 0.21 nm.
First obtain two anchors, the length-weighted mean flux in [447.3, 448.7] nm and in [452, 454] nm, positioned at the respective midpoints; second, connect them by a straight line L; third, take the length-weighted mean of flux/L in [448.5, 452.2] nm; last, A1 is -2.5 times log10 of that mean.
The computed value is -0.06 mag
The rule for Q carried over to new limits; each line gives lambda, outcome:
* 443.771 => 10.68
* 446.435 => 10.7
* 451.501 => 14.06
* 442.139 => 11.59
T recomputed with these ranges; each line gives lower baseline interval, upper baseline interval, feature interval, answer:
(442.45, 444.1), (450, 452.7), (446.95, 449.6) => 0.057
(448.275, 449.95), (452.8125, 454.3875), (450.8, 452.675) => -0.149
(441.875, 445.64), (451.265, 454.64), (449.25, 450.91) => -0.102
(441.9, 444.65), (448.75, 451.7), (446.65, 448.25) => 0.059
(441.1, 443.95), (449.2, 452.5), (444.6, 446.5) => 0.053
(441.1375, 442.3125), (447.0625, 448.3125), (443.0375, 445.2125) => 0.006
